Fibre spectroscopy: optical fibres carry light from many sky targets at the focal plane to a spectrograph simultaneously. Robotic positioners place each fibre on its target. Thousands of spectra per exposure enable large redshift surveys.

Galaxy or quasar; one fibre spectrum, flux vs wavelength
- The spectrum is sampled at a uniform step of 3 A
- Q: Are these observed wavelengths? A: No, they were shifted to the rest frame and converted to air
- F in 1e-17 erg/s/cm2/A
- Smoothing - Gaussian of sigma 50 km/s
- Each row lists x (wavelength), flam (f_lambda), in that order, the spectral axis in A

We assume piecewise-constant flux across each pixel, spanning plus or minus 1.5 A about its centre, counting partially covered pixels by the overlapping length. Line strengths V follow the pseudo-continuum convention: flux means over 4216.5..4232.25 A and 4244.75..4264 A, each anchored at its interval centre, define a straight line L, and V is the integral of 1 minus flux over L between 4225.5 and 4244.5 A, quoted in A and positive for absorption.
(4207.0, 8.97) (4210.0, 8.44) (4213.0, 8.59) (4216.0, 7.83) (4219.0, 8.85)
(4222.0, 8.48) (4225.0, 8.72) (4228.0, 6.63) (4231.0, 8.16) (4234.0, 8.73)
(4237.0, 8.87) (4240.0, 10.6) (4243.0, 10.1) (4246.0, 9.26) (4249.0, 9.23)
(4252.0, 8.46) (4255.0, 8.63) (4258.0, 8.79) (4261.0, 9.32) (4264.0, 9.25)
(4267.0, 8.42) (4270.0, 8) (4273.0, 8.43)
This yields -0.9 A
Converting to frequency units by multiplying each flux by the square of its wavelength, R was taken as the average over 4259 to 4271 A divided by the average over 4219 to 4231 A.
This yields 1.1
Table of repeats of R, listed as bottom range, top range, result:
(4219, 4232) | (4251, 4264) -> 1.11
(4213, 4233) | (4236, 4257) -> 1.15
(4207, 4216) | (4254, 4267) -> 1.08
